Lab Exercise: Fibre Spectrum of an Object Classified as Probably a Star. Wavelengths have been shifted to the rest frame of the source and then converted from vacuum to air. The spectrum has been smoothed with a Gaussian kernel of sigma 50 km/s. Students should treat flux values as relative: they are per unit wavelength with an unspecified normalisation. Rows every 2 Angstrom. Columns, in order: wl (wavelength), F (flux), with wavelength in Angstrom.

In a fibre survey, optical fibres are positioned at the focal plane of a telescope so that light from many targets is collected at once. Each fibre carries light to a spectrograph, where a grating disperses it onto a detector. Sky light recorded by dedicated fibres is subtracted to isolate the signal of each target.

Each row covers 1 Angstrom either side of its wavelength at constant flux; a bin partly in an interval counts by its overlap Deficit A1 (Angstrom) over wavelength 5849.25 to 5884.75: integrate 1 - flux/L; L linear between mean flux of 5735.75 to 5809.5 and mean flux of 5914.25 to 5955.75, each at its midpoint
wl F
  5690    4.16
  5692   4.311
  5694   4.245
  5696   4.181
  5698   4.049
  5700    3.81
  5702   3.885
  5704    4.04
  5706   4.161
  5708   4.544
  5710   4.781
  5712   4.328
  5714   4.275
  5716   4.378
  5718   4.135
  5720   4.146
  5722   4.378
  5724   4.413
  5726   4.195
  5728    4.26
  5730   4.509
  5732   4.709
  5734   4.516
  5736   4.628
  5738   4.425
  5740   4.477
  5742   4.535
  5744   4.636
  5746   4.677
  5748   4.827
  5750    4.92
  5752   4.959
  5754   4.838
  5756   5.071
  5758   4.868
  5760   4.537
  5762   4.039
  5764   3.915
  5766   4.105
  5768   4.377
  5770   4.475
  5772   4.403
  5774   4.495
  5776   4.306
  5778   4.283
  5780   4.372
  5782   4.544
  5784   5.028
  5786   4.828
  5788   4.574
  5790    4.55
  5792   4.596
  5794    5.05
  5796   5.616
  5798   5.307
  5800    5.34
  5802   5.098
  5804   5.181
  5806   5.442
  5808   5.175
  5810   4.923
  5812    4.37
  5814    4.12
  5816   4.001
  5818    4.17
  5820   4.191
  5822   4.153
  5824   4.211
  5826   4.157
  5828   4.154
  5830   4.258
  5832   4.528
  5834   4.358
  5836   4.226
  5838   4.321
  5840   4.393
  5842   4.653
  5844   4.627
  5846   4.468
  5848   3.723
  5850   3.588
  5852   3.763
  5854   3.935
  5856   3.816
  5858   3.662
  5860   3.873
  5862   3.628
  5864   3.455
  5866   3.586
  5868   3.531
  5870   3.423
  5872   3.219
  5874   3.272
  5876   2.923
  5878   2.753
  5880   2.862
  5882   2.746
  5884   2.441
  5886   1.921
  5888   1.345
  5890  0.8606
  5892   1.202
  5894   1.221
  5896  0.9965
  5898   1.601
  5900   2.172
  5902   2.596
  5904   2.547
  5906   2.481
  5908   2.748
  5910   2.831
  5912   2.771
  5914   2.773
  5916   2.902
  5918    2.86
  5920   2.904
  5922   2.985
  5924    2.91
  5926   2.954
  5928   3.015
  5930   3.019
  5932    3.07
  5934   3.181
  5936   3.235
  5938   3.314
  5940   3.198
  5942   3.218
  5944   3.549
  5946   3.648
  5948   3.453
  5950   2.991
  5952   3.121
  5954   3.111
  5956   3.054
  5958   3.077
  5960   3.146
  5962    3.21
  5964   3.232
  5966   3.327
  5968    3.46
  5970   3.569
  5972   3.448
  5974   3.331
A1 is 4.07 Angstrom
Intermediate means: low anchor 4.72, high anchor 3.12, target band 3.36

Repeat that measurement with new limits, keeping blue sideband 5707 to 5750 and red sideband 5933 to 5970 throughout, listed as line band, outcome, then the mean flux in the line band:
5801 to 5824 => -3.3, 4.6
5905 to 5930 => 4.3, 2.85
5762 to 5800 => -3.8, 4.61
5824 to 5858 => -2.7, 4.17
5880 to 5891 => 5.1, 1.95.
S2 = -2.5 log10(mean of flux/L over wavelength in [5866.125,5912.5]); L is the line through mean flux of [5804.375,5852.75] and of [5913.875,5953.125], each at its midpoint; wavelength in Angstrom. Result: 0.46 mag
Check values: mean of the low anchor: 4.35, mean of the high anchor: 3.12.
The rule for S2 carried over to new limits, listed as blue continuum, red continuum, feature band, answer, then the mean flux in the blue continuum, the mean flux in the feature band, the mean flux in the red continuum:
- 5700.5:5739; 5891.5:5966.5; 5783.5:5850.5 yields -0.24 mag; 4.35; 4.57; 2.84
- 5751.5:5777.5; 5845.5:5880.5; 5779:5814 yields -0.18 mag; 4.48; 4.92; 3.52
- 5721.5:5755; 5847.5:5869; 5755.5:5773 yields 0.00 mag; 4.59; 4.4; 3.69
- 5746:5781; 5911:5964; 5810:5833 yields -0.05 mag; 4.52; 4.24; 3.11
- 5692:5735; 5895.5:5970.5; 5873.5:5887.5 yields 0.24 mag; 4.28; 2.63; 2.96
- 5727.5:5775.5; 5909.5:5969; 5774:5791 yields -0.06 mag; 4.55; 4.56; 3.12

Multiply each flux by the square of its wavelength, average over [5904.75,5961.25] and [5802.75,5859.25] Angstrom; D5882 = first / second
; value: 0.7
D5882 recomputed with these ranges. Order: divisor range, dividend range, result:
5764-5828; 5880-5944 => 0.57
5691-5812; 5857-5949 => 0.65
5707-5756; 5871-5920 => 0.55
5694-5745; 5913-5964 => 0.78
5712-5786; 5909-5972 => 0.75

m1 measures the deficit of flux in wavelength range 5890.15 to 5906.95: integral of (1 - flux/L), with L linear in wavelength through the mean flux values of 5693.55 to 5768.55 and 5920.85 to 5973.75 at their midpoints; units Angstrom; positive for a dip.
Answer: 8.1 Angstrom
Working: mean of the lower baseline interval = 4.42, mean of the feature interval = 1.8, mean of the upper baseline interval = 3.21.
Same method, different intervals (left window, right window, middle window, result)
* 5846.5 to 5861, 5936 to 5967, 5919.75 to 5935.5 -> 1.7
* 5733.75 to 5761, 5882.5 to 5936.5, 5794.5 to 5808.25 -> -4.7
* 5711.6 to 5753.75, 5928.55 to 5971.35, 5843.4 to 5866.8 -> -0.2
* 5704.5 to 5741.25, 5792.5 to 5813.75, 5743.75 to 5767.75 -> 0.4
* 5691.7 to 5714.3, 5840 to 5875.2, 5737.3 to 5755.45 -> -2.7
